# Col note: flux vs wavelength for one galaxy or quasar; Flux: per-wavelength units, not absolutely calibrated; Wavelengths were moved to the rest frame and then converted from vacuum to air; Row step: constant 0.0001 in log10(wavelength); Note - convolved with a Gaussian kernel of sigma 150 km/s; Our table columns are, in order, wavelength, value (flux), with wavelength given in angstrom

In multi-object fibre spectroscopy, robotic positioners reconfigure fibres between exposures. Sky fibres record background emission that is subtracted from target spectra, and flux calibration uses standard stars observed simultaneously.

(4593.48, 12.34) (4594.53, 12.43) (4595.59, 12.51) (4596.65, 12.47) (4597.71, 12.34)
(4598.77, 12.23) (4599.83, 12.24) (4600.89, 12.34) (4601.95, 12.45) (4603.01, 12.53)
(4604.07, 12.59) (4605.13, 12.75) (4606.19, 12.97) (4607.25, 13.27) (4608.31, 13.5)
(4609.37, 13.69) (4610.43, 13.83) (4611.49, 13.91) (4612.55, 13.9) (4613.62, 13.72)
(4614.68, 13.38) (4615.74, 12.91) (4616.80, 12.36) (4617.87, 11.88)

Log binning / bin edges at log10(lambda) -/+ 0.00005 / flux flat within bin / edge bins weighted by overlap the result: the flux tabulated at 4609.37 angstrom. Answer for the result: 13.69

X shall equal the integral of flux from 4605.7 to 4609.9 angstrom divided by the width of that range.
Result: 13.4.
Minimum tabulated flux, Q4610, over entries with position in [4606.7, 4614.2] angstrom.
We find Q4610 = 13.27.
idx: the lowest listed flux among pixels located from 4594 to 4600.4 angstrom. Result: 12.23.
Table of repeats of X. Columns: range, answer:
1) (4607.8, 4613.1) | 13.8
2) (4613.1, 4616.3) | 13.4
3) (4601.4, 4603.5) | 12.5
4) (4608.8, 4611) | 13.8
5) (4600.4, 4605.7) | 12.5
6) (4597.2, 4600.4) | 12.3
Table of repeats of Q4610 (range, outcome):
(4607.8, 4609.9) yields 13.5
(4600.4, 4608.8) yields 12.34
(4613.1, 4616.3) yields 12.91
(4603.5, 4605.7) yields 12.59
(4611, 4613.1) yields 13.9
